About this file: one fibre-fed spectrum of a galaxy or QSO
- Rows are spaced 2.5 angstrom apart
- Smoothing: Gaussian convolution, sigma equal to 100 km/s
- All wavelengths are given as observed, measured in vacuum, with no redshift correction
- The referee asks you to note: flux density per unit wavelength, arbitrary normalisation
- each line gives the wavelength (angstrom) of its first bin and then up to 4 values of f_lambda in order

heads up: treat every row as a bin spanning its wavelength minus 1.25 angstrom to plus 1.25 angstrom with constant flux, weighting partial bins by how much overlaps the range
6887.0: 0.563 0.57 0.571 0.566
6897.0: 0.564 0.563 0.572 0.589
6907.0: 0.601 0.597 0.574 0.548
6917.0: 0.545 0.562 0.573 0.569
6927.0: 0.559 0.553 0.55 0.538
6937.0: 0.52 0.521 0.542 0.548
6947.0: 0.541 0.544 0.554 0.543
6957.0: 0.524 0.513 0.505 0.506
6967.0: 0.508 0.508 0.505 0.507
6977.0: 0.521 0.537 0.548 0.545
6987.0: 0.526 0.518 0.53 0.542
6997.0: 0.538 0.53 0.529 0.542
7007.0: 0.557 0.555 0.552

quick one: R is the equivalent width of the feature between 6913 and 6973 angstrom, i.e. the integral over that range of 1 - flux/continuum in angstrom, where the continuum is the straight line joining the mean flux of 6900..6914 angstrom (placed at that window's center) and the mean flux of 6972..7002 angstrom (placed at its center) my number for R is 2.4 angstrom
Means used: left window 0.583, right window 0.53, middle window 0.537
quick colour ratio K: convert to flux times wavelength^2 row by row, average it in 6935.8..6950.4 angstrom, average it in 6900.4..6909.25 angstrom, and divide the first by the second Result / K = 0.9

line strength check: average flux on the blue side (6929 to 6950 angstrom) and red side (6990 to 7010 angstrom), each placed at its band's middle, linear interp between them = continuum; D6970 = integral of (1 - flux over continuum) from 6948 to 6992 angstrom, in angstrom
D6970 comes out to 1.19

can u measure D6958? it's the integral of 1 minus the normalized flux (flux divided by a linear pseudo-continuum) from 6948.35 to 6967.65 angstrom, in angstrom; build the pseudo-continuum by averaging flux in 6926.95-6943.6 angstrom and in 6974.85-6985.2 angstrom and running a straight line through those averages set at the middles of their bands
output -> 0.4 angstrom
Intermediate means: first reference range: 0.539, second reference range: 0.535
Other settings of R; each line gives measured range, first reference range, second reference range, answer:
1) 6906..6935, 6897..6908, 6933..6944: -0.5 angstrom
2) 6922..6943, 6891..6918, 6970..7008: 0.5 angstrom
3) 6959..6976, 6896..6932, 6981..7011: 1.3 angstrom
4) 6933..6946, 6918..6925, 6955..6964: 0.2 angstrom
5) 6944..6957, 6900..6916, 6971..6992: 0.1 angstrom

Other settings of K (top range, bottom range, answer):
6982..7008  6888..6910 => 0.96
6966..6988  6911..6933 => 0.95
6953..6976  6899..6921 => 0.91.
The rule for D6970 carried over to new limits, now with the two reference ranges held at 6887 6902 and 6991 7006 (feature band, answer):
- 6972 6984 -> 0.3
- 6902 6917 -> -0.4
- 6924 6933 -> 0.0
